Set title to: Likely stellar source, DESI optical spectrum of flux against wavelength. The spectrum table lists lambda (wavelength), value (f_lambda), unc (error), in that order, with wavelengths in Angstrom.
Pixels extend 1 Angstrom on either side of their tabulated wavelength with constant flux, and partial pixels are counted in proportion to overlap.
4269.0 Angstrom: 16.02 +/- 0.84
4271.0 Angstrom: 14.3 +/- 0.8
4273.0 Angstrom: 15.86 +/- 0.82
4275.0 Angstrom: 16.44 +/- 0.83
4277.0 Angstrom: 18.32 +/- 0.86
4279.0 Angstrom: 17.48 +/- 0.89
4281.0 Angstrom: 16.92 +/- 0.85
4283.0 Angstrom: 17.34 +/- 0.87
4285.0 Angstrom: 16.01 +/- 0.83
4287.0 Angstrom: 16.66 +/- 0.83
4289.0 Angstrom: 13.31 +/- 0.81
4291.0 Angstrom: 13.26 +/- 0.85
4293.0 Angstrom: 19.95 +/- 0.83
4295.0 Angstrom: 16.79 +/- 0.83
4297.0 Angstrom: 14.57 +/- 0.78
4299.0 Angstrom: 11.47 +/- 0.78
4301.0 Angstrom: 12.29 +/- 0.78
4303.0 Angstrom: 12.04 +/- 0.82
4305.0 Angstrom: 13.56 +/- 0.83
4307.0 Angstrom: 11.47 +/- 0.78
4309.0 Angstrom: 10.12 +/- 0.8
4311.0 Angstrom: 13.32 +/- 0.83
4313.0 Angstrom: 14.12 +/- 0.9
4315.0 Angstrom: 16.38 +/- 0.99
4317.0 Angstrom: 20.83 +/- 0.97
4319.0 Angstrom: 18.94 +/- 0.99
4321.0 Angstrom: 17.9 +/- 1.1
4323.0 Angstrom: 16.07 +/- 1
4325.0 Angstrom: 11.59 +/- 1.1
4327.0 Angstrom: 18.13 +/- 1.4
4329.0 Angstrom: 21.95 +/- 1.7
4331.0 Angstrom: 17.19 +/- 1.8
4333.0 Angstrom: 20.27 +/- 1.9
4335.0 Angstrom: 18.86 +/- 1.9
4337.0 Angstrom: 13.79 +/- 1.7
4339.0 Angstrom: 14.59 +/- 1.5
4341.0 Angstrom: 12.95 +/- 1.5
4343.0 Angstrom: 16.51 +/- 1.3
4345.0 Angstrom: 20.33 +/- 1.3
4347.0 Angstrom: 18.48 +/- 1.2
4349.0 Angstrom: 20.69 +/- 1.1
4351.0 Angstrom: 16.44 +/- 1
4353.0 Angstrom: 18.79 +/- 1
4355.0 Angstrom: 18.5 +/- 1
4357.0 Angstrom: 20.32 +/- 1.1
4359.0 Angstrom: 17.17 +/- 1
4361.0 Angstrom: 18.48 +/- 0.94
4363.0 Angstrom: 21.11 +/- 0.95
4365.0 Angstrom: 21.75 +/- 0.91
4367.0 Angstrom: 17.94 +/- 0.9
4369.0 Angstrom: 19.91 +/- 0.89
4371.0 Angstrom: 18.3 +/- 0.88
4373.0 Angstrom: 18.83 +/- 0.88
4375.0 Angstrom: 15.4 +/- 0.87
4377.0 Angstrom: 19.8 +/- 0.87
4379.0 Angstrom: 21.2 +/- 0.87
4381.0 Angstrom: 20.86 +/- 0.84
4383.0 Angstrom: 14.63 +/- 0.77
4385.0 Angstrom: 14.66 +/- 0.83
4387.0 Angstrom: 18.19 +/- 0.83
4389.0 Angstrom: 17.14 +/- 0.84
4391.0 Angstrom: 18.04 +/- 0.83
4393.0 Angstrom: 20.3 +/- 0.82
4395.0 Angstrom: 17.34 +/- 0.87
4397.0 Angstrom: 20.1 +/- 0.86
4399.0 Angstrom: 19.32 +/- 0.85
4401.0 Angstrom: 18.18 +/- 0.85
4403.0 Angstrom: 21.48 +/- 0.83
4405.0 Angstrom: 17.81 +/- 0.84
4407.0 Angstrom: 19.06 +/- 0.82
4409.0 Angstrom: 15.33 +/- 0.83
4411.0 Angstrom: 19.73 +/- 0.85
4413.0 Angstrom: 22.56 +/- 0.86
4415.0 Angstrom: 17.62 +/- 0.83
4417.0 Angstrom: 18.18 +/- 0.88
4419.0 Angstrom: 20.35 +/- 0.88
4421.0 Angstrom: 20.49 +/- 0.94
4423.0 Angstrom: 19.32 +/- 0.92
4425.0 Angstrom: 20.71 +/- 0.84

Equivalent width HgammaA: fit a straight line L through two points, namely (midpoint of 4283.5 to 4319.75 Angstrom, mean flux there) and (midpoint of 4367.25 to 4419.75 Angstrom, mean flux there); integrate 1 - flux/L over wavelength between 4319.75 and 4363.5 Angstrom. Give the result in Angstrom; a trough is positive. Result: -3.4 Angstrom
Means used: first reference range 14.7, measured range 17.7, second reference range 18.6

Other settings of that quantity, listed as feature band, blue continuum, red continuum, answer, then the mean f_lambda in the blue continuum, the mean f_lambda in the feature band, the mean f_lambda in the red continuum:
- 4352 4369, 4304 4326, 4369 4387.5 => -2.1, 14.9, 19.3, 18.1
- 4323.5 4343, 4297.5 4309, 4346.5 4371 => -0.9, 12.1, 16.6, 19.1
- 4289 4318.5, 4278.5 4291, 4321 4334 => 4.2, 16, 14.3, 17.6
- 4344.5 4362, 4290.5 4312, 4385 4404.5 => -2.5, 13.5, 18.8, 18.7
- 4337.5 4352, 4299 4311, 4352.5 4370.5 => 0.1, 12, 17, 19.3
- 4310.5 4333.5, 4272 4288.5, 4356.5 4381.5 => 0.9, 16.8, 17.2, 19.3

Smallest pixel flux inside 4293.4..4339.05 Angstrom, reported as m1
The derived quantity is 10.12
